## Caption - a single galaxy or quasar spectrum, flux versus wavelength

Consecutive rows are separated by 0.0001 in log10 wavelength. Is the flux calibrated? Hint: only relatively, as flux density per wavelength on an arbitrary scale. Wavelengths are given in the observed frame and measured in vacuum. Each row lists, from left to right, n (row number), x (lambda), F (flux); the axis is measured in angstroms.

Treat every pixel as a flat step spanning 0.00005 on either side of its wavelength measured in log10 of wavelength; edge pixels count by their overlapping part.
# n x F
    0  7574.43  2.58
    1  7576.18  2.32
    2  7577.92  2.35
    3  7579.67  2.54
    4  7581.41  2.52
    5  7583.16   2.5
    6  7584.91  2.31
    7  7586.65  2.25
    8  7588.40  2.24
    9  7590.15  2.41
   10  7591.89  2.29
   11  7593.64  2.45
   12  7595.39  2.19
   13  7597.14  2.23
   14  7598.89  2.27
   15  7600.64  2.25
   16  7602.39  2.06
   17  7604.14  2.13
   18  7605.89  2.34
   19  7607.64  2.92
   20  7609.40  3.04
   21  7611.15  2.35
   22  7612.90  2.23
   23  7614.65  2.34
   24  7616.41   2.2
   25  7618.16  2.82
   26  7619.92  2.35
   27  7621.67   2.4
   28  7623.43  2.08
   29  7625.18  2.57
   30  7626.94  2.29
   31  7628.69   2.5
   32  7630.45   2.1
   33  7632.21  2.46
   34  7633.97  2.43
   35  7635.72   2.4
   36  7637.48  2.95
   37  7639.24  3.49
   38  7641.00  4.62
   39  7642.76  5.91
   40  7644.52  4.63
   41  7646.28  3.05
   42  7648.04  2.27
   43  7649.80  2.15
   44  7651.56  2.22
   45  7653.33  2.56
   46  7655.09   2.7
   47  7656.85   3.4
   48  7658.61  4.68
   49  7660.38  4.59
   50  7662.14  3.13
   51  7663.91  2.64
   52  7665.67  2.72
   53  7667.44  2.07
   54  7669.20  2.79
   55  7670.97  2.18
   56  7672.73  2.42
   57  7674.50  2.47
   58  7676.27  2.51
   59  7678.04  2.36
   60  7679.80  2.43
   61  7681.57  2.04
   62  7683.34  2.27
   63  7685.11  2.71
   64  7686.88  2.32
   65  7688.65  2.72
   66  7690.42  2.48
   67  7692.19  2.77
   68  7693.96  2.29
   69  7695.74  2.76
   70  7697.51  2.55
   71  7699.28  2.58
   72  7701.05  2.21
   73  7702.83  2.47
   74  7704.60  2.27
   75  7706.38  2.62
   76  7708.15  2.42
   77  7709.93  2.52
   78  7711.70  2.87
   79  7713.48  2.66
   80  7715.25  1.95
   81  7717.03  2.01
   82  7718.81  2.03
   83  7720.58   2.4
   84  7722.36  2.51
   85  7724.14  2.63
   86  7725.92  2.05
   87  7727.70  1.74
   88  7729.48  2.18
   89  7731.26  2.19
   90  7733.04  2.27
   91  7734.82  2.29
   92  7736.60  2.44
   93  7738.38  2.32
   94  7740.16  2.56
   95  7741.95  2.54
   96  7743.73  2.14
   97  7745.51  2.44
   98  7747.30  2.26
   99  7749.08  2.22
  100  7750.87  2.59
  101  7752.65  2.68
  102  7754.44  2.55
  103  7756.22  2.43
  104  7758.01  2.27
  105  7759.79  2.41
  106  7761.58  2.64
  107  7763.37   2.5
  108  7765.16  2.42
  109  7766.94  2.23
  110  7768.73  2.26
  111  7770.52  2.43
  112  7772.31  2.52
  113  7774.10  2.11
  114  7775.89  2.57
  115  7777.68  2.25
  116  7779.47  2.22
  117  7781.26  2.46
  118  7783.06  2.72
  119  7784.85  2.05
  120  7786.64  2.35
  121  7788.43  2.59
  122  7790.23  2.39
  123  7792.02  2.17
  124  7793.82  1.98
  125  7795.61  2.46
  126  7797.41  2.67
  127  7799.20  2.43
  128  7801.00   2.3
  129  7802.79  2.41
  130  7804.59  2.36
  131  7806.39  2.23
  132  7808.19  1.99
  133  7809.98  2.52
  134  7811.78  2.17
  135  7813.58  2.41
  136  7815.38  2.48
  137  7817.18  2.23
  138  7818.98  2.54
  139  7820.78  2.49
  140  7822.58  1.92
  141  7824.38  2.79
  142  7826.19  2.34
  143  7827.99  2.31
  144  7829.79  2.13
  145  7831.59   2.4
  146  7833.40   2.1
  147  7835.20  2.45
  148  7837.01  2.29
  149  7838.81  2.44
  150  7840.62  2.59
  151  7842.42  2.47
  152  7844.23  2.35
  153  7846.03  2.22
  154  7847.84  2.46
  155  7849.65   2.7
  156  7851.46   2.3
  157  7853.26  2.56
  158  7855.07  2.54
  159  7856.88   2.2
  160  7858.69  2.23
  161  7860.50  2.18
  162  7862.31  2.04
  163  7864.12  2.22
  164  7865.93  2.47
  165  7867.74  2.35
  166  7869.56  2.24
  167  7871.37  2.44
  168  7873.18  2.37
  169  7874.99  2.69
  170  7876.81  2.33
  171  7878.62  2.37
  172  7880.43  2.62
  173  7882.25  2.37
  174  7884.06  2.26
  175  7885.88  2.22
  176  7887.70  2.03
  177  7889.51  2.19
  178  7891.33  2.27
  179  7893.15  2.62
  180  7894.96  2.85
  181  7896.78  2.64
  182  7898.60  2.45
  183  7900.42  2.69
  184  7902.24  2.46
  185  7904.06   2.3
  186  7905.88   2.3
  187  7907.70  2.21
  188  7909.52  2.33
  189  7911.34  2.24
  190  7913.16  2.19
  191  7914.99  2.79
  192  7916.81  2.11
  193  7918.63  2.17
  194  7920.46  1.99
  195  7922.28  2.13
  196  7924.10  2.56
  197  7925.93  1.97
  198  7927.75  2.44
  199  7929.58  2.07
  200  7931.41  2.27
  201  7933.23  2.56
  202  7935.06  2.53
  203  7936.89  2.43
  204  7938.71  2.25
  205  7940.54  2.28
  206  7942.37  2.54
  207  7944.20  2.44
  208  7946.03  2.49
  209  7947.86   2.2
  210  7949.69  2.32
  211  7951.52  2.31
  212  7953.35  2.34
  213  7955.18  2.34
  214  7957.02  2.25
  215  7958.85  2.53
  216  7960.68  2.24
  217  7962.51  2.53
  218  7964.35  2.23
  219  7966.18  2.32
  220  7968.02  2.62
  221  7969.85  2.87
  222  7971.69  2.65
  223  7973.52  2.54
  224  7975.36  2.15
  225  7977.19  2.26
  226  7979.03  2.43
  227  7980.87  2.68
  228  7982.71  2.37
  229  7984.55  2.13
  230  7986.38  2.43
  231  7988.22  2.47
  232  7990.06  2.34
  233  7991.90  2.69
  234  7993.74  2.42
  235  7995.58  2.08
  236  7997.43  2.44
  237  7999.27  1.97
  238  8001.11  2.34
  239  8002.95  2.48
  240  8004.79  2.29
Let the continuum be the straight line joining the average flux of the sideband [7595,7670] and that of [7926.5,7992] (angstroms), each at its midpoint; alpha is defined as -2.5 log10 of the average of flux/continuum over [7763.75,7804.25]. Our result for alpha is 0.10 mag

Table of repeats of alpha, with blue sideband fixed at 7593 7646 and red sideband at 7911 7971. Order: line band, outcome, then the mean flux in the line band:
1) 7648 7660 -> -0.12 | 2.97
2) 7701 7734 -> 0.12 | 2.32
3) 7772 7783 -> 0.07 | 2.37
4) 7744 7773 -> 0.06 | 2.42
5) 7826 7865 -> 0.05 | 2.34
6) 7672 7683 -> 0.12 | 2.37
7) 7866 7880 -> 0.01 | 2.41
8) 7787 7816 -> 0.07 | 2.35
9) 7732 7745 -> 0.09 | 2.37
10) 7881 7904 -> -0.01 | 2.42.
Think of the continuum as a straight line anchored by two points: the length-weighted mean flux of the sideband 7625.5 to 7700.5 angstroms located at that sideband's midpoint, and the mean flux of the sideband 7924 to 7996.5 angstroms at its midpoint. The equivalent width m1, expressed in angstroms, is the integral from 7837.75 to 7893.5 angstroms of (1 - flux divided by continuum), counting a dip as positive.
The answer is 3.6 angstroms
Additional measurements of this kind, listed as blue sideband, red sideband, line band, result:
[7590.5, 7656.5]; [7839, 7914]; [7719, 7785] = 4.0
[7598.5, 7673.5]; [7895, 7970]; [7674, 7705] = 2.9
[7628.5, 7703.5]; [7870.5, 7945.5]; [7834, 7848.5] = 0.5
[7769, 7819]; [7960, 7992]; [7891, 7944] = 0.9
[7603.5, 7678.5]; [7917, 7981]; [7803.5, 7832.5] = 2.5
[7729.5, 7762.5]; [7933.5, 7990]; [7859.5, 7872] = 0.7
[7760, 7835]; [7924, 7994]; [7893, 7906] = -0.9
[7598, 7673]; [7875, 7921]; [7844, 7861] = 0.4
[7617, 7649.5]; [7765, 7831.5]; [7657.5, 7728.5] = 4.8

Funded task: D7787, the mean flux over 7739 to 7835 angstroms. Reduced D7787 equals 2.37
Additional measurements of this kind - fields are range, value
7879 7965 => 2.35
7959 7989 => 2.44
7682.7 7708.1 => 2.5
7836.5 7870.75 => 2.36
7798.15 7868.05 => 2.35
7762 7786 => 2.37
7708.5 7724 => 2.38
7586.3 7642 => 2.5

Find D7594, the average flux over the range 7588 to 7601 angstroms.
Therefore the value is 2.29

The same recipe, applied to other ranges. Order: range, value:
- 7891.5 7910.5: 2.48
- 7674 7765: 2.4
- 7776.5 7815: 2.34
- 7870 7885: 2.43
